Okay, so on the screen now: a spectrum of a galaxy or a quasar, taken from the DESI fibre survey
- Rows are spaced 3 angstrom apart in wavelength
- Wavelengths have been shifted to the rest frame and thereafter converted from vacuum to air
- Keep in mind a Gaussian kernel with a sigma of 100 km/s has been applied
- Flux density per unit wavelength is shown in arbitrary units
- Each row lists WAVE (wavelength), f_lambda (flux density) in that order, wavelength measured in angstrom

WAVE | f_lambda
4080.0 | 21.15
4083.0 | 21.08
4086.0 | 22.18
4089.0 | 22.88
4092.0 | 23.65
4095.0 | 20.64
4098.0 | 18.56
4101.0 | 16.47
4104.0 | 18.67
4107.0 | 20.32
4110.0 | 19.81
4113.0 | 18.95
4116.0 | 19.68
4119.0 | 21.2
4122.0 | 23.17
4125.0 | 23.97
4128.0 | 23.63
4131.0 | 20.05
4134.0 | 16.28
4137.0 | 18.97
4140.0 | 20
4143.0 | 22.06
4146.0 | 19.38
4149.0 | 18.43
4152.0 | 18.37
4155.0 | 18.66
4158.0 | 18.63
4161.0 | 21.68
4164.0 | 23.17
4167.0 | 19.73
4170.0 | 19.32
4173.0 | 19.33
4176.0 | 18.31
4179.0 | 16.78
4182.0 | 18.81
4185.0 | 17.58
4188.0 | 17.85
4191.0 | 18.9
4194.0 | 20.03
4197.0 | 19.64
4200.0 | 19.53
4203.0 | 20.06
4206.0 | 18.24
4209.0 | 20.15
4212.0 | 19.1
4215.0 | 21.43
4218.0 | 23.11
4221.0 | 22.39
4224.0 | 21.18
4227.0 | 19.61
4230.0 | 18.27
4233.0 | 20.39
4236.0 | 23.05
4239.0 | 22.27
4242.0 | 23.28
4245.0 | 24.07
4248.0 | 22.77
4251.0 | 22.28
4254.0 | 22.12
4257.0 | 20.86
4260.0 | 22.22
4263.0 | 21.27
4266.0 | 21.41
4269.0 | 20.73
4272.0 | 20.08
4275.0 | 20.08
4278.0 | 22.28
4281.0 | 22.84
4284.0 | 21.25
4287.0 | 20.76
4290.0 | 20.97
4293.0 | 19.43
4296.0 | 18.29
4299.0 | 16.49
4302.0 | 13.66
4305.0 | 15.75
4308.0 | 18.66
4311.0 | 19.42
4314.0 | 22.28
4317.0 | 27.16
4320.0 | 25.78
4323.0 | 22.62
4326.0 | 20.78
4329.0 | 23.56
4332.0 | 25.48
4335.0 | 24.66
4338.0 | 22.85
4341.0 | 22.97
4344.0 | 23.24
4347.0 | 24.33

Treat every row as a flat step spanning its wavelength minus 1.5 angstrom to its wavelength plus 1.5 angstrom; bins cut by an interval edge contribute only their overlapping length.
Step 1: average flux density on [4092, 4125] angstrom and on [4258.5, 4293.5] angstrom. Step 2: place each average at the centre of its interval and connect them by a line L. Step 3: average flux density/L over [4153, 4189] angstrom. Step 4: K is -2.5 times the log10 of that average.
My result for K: 0.07 mag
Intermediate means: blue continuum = 20.1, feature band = 19.2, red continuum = 21.2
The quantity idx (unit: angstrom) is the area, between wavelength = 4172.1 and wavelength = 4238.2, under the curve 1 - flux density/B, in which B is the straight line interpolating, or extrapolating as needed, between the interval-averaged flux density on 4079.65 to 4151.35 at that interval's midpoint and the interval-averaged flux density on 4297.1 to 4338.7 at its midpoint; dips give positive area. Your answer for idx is 3.4 angstrom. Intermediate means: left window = 20.4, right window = 21.3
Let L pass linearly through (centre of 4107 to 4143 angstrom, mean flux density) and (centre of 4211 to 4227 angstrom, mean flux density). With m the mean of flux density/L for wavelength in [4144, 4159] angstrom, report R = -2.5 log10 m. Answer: 0.11 mag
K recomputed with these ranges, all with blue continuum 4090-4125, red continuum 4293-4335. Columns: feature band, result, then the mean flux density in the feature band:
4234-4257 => -0.10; 22.7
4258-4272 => -0.03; 21.2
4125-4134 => -0.05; 21.3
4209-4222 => -0.04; 21.3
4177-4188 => 0.16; 17.8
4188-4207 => 0.07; 19.3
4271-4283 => -0.03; 21.4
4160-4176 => 0.00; 20.4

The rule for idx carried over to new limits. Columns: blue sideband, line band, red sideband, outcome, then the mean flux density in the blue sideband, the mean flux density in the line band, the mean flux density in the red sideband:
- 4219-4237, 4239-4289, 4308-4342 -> -0.2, 20.8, 21.8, 23.2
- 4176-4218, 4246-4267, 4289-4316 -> -3.5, 19.2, 21.9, 18.4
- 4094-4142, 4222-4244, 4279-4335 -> -0.7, 20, 21.2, 21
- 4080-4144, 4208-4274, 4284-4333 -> -2.6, 20.6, 21.5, 20.7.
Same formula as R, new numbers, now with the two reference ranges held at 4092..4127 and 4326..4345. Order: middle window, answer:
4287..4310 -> 0.28 mag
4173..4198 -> 0.16 mag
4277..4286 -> 0.04 mag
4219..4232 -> 0.08 mag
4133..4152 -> 0.09 mag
